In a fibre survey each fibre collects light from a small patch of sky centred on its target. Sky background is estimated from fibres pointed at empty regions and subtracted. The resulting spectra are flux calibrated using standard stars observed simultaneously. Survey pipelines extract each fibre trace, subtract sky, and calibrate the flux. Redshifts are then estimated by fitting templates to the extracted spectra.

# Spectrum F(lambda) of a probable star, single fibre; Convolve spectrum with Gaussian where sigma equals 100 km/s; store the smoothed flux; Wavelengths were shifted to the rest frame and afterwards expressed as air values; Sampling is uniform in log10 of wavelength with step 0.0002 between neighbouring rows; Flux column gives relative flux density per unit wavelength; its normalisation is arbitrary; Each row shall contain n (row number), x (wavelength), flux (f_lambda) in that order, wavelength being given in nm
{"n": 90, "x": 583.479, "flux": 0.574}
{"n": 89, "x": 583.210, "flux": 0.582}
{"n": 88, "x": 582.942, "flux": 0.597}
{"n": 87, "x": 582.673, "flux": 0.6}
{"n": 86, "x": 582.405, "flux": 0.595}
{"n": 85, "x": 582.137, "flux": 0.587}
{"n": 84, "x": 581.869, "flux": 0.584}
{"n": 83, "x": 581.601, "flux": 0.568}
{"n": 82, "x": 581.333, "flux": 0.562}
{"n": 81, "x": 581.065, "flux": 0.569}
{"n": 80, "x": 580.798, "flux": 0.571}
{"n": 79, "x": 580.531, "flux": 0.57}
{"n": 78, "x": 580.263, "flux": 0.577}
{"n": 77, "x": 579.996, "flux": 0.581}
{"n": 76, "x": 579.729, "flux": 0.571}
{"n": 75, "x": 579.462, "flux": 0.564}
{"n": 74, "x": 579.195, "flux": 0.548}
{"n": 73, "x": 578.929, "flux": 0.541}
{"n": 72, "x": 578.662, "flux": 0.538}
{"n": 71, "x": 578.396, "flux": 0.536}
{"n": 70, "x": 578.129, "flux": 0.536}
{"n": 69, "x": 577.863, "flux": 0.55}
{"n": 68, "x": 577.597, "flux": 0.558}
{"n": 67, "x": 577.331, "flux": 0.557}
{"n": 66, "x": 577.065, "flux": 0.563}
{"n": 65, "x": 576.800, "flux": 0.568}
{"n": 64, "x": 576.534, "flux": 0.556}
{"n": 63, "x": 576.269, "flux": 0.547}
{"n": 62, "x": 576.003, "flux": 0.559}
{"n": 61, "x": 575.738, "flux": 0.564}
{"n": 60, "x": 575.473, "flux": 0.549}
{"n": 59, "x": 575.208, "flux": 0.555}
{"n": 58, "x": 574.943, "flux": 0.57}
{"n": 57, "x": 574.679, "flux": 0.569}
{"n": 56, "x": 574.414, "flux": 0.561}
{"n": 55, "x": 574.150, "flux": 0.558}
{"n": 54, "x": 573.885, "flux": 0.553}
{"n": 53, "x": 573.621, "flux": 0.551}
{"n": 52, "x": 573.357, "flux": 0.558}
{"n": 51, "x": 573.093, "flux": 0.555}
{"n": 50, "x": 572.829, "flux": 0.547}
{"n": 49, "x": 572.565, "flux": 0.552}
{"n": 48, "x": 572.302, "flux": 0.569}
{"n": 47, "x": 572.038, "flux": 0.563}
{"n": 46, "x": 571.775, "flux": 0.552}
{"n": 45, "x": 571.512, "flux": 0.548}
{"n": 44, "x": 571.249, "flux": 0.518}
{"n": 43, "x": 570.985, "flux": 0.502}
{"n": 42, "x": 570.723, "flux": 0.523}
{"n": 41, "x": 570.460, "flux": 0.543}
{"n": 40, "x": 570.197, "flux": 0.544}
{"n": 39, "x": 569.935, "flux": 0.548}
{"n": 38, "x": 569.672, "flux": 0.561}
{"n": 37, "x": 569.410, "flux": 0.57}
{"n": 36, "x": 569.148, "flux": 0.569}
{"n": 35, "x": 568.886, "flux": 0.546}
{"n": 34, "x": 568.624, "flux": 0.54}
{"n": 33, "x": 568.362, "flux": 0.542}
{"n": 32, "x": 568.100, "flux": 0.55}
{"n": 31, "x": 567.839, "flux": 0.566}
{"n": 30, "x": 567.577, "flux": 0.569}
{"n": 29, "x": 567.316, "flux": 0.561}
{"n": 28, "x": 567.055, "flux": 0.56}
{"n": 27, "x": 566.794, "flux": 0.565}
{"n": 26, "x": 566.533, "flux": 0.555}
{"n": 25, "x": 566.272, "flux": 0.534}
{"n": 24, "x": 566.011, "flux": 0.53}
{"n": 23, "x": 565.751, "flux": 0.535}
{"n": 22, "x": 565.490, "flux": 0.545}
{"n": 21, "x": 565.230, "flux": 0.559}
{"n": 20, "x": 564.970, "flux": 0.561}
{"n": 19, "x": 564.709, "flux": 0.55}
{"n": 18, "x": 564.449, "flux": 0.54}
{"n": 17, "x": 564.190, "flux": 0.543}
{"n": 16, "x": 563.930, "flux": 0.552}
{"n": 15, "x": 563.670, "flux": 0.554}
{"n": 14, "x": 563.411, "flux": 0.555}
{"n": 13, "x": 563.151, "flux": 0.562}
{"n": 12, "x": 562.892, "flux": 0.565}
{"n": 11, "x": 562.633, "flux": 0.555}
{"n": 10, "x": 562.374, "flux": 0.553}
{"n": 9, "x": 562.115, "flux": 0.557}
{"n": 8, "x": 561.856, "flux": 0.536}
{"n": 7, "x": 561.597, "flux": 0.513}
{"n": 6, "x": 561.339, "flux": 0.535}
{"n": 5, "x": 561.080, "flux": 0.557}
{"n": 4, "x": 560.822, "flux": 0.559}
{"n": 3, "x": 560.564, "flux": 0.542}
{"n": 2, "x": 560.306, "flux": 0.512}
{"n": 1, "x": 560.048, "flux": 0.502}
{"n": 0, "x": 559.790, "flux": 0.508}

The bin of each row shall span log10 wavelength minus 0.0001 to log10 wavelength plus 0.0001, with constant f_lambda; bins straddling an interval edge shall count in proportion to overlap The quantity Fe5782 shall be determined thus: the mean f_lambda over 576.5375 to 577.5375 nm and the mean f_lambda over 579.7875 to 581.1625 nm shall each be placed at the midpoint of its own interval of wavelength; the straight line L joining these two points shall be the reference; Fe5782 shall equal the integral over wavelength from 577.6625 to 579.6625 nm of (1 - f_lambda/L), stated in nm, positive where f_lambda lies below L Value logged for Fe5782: 0.07 nm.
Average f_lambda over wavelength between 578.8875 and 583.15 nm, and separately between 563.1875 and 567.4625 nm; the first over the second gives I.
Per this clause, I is 1.04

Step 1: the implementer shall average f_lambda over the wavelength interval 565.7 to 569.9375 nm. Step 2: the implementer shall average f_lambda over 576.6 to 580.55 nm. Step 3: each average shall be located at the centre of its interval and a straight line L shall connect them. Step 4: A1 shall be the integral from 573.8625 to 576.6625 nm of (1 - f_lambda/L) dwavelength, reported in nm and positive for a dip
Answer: -0.01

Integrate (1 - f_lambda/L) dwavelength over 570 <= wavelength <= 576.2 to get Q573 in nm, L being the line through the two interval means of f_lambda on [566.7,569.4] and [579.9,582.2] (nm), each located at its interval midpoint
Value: 0.15 nm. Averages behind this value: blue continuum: 0.557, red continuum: 0.574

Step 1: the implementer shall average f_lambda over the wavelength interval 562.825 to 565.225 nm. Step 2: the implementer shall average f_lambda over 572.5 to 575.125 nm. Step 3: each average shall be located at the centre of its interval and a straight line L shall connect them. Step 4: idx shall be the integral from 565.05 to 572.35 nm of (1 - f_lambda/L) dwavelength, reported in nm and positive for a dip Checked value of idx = 0.088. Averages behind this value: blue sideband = 0.553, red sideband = 0.557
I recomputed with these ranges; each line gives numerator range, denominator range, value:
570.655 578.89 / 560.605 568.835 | 1.00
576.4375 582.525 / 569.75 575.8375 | 1.02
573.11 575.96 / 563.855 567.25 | 1.02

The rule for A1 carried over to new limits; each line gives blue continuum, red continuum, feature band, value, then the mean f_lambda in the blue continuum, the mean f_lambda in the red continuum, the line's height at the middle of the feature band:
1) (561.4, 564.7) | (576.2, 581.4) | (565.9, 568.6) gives -0.01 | 0.549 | 0.558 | 0.551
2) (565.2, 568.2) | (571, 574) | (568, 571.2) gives 0.04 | 0.552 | 0.549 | 0.551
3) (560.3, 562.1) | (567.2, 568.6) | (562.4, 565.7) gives -0.04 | 0.539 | 0.556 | 0.546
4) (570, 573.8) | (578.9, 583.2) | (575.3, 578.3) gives 0.03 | 0.545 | 0.575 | 0.561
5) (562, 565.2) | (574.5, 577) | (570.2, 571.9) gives 0.08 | 0.554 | 0.56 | 0.558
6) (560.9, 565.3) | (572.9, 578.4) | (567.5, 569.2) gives 0.00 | 0.55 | 0.556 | 0.552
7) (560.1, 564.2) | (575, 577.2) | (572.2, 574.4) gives 0.00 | 0.546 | 0.558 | 0.556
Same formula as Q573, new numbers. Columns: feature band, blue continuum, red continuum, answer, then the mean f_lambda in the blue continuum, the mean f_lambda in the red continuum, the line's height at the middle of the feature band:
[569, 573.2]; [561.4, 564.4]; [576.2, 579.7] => 0.02 nm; 0.549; 0.552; 0.55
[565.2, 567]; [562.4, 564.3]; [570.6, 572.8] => 0.01 nm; 0.555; 0.541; 0.551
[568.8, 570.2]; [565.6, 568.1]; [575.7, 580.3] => -0.01 nm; 0.553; 0.556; 0.553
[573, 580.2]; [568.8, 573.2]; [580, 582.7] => 0.09 nm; 0.548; 0.578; 0.564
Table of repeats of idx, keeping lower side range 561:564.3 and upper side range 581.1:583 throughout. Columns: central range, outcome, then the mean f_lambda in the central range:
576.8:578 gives 0.03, 0.558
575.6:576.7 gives 0.03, 0.557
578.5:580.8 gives 0.07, 0.562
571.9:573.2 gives 0.02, 0.557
